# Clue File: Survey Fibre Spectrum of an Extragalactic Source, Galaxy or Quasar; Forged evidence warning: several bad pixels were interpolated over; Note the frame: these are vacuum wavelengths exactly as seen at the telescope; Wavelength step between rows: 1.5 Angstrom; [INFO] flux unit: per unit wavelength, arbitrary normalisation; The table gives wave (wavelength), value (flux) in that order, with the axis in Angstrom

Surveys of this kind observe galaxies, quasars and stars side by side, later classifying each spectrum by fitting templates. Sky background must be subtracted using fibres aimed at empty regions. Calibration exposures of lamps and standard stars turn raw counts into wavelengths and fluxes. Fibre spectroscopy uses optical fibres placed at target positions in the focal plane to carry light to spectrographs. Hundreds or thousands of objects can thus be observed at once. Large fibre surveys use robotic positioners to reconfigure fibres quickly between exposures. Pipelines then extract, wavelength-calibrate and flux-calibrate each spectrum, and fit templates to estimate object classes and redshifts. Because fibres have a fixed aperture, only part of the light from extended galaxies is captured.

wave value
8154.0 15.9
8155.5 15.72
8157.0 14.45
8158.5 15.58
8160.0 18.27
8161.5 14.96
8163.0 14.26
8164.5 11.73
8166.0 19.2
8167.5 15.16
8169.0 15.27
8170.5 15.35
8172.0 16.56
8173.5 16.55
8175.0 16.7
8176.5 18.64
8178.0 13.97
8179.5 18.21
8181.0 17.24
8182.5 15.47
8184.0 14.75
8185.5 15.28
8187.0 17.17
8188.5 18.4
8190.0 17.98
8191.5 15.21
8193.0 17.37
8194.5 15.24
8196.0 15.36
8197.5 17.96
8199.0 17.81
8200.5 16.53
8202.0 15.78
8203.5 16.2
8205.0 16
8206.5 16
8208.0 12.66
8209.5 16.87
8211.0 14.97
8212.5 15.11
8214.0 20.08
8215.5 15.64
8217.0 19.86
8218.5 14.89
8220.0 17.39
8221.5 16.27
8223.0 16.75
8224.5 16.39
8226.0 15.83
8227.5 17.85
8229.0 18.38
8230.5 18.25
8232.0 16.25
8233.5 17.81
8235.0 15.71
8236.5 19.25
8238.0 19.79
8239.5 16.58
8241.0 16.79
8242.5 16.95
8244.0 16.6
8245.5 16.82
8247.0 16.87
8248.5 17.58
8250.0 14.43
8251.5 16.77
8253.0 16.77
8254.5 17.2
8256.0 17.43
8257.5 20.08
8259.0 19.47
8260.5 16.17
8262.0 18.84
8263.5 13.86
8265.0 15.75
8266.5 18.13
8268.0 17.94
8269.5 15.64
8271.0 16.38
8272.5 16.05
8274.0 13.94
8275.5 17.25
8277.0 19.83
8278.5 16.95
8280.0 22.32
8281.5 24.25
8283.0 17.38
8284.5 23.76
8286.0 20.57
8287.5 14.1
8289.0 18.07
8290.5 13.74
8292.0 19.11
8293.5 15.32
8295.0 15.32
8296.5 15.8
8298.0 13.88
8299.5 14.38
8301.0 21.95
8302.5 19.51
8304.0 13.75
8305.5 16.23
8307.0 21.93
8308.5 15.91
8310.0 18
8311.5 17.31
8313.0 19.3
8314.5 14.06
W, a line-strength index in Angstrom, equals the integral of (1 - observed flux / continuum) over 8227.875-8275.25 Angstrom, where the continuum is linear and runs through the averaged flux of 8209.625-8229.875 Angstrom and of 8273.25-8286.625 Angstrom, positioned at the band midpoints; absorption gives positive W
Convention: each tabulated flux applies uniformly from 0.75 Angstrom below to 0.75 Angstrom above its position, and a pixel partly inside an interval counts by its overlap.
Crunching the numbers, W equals 3.1 Angstrom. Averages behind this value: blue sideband 16.9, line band 17.1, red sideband 19.6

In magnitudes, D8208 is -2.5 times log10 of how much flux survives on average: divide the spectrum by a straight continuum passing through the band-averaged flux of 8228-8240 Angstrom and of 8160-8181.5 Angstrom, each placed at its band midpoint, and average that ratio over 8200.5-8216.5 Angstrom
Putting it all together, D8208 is 0.07 mag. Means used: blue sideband 16.1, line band 16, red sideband 17.8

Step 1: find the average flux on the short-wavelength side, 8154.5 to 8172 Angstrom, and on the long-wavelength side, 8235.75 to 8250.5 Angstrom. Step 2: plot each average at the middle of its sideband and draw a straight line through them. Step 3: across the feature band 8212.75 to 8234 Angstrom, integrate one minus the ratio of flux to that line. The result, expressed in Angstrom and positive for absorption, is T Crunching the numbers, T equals -0.5 Angstrom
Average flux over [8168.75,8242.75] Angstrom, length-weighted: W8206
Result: 16.7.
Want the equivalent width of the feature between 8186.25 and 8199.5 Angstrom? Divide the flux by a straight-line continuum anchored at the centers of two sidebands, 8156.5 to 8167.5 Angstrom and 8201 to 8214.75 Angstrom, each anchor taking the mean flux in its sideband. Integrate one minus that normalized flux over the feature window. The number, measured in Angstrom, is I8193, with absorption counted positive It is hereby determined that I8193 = -0.9 Angstrom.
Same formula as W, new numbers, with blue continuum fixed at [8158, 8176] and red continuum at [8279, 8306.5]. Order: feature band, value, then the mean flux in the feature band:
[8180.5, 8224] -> -0.1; 16.4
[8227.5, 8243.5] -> -0.6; 17.6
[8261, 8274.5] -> 0.8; 16.3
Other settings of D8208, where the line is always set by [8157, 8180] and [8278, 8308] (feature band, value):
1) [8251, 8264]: -0.008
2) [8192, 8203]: -0.009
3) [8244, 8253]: 0.044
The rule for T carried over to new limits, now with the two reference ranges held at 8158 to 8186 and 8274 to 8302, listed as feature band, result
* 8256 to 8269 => -0.01 Angstrom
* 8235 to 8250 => -0.08 Angstrom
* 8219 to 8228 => 0.09 Angstrom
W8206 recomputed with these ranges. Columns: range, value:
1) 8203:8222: 16.3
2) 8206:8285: 17.3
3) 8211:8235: 17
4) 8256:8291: 17.9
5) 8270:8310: 17.6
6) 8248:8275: 16.8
